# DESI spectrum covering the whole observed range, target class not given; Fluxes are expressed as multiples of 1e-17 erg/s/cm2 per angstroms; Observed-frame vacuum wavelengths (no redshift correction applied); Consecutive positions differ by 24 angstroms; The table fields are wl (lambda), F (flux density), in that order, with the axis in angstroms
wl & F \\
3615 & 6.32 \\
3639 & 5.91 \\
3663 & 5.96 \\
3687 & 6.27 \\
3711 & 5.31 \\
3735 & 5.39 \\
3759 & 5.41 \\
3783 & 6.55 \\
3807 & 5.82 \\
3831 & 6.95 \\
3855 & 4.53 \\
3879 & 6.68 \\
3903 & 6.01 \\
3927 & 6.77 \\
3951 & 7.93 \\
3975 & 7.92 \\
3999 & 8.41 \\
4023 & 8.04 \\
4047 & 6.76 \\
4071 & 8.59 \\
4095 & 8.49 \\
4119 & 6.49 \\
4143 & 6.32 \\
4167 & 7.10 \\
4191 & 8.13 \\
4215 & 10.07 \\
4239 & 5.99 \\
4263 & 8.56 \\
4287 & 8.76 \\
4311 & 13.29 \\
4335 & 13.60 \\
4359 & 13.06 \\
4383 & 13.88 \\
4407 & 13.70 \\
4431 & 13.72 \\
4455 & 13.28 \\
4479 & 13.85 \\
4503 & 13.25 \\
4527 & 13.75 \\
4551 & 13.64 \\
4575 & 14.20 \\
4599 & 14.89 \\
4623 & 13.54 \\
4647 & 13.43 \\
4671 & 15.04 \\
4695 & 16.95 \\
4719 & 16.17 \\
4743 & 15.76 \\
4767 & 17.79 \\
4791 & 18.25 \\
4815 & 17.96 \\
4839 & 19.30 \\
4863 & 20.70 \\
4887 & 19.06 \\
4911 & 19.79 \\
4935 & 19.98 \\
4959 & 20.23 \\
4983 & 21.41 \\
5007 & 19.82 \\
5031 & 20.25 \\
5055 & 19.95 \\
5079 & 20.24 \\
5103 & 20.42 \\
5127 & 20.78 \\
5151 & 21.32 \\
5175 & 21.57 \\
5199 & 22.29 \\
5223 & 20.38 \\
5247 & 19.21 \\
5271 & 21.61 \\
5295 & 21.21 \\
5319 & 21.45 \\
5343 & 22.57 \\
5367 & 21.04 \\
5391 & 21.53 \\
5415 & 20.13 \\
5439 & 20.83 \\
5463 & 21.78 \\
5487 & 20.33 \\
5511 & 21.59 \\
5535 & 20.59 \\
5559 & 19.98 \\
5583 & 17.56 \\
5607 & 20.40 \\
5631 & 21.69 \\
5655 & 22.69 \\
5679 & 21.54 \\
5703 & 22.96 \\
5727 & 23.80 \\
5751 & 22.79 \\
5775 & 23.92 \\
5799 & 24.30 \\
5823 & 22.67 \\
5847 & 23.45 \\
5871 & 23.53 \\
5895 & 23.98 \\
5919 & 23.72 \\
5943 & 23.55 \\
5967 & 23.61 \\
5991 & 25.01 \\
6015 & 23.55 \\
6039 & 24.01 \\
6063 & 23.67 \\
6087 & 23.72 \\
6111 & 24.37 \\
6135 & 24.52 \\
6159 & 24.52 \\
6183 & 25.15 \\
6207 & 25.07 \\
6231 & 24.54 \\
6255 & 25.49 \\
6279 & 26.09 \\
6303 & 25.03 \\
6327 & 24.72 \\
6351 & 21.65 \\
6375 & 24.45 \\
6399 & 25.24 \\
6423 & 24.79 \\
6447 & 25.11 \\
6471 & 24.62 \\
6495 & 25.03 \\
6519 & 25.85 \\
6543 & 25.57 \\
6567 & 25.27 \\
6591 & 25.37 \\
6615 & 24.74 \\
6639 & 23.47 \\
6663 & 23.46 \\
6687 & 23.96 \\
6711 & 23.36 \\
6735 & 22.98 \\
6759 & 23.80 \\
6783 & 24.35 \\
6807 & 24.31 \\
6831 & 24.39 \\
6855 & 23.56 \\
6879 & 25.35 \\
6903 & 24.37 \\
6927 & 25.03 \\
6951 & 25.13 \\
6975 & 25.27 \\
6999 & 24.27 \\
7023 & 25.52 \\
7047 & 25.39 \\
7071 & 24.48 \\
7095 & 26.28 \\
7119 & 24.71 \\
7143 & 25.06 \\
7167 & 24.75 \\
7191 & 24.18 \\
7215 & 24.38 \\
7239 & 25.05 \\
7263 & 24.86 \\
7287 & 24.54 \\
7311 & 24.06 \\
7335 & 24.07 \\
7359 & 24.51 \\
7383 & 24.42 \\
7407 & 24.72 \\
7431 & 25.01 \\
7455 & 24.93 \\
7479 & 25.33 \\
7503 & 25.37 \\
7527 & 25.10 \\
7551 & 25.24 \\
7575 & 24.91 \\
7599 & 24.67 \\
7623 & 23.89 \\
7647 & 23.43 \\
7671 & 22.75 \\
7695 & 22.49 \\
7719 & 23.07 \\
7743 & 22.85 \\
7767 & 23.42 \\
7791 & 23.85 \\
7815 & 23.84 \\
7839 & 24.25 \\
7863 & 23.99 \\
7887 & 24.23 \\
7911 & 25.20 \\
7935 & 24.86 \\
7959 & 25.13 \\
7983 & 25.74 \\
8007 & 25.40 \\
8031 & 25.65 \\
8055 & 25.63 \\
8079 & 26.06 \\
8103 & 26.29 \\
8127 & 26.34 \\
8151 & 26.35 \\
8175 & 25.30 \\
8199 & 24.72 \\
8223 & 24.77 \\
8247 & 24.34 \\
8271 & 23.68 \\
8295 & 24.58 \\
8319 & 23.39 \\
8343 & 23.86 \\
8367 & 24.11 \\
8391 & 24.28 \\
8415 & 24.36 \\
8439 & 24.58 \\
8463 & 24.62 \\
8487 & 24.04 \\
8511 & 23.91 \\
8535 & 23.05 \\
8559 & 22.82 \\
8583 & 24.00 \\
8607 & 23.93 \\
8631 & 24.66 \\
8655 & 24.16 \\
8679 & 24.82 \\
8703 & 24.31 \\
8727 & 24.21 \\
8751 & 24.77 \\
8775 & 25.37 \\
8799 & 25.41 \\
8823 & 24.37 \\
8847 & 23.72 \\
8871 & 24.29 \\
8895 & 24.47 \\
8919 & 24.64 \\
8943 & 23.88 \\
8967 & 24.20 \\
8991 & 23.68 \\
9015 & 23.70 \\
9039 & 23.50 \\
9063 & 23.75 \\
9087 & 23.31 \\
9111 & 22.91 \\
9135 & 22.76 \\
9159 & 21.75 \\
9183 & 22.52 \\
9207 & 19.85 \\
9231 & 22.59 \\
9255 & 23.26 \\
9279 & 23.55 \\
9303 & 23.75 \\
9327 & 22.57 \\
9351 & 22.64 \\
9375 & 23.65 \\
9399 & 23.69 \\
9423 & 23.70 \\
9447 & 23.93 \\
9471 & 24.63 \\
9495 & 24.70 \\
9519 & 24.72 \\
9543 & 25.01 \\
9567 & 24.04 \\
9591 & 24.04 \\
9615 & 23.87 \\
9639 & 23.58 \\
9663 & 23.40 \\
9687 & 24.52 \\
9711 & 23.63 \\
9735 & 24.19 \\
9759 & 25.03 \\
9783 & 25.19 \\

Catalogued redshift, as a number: 0.078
